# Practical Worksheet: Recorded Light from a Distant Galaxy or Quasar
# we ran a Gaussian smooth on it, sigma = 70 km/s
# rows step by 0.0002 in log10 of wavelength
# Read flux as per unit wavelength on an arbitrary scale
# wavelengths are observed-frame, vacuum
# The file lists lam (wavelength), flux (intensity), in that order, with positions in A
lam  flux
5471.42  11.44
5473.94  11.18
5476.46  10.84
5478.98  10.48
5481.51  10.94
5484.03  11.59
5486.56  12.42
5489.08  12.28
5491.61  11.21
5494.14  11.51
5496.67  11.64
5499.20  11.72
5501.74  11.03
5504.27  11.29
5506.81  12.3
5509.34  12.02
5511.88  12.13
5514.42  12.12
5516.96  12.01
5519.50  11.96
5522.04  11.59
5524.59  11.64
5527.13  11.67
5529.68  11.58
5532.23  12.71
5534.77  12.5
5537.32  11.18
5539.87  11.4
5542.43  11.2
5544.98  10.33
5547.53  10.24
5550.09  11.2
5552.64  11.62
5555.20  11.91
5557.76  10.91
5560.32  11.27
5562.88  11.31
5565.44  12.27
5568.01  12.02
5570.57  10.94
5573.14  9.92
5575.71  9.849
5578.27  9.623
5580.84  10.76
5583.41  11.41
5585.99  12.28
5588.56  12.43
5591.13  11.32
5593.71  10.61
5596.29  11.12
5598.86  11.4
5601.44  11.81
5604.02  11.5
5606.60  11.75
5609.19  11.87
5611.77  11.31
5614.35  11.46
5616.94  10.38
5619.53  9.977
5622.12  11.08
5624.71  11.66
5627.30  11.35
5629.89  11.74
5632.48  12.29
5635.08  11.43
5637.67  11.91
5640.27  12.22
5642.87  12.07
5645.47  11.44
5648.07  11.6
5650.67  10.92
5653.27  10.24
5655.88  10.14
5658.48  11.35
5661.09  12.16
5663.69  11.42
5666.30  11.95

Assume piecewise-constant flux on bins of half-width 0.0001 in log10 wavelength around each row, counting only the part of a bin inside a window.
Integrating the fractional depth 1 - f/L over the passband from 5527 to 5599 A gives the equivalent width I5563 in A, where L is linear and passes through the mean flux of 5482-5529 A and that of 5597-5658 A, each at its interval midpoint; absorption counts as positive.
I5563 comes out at 1.96 A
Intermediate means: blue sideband 11.8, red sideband 11.4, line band 11.3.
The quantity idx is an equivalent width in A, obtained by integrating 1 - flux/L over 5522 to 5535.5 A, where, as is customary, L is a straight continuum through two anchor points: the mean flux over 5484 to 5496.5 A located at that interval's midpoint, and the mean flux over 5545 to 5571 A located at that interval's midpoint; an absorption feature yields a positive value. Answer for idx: -0.5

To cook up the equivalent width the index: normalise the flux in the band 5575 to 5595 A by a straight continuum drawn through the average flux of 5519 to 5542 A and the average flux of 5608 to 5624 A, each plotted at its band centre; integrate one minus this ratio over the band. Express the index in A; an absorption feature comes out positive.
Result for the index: 0.4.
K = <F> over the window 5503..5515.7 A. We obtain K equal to 12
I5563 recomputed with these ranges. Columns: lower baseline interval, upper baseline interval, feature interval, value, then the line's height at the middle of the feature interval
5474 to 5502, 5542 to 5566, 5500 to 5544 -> -1.80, 11.3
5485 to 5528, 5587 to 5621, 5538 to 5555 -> 0.78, 11.6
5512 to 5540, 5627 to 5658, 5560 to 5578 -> 1.13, 11.7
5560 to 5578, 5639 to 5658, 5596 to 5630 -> -0.55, 11.1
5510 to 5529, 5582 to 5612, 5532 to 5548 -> 0.62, 11.8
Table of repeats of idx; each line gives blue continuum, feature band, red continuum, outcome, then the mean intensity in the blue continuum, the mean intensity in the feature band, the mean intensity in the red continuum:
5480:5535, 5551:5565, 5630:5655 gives 0.3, 11.8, 11.5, 11.6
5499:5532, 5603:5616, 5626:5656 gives 0.0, 11.8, 11.5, 11.5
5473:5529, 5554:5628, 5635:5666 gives 1.8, 11.6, 11.2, 11.4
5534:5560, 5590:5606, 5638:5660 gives -0.1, 11.2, 11.3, 11.3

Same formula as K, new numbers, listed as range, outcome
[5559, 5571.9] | 11.6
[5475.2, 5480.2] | 10.7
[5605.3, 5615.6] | 11.6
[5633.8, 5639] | 11.7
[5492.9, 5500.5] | 11.6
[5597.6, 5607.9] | 11.6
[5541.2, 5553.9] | 10.9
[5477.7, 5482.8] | 10.7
